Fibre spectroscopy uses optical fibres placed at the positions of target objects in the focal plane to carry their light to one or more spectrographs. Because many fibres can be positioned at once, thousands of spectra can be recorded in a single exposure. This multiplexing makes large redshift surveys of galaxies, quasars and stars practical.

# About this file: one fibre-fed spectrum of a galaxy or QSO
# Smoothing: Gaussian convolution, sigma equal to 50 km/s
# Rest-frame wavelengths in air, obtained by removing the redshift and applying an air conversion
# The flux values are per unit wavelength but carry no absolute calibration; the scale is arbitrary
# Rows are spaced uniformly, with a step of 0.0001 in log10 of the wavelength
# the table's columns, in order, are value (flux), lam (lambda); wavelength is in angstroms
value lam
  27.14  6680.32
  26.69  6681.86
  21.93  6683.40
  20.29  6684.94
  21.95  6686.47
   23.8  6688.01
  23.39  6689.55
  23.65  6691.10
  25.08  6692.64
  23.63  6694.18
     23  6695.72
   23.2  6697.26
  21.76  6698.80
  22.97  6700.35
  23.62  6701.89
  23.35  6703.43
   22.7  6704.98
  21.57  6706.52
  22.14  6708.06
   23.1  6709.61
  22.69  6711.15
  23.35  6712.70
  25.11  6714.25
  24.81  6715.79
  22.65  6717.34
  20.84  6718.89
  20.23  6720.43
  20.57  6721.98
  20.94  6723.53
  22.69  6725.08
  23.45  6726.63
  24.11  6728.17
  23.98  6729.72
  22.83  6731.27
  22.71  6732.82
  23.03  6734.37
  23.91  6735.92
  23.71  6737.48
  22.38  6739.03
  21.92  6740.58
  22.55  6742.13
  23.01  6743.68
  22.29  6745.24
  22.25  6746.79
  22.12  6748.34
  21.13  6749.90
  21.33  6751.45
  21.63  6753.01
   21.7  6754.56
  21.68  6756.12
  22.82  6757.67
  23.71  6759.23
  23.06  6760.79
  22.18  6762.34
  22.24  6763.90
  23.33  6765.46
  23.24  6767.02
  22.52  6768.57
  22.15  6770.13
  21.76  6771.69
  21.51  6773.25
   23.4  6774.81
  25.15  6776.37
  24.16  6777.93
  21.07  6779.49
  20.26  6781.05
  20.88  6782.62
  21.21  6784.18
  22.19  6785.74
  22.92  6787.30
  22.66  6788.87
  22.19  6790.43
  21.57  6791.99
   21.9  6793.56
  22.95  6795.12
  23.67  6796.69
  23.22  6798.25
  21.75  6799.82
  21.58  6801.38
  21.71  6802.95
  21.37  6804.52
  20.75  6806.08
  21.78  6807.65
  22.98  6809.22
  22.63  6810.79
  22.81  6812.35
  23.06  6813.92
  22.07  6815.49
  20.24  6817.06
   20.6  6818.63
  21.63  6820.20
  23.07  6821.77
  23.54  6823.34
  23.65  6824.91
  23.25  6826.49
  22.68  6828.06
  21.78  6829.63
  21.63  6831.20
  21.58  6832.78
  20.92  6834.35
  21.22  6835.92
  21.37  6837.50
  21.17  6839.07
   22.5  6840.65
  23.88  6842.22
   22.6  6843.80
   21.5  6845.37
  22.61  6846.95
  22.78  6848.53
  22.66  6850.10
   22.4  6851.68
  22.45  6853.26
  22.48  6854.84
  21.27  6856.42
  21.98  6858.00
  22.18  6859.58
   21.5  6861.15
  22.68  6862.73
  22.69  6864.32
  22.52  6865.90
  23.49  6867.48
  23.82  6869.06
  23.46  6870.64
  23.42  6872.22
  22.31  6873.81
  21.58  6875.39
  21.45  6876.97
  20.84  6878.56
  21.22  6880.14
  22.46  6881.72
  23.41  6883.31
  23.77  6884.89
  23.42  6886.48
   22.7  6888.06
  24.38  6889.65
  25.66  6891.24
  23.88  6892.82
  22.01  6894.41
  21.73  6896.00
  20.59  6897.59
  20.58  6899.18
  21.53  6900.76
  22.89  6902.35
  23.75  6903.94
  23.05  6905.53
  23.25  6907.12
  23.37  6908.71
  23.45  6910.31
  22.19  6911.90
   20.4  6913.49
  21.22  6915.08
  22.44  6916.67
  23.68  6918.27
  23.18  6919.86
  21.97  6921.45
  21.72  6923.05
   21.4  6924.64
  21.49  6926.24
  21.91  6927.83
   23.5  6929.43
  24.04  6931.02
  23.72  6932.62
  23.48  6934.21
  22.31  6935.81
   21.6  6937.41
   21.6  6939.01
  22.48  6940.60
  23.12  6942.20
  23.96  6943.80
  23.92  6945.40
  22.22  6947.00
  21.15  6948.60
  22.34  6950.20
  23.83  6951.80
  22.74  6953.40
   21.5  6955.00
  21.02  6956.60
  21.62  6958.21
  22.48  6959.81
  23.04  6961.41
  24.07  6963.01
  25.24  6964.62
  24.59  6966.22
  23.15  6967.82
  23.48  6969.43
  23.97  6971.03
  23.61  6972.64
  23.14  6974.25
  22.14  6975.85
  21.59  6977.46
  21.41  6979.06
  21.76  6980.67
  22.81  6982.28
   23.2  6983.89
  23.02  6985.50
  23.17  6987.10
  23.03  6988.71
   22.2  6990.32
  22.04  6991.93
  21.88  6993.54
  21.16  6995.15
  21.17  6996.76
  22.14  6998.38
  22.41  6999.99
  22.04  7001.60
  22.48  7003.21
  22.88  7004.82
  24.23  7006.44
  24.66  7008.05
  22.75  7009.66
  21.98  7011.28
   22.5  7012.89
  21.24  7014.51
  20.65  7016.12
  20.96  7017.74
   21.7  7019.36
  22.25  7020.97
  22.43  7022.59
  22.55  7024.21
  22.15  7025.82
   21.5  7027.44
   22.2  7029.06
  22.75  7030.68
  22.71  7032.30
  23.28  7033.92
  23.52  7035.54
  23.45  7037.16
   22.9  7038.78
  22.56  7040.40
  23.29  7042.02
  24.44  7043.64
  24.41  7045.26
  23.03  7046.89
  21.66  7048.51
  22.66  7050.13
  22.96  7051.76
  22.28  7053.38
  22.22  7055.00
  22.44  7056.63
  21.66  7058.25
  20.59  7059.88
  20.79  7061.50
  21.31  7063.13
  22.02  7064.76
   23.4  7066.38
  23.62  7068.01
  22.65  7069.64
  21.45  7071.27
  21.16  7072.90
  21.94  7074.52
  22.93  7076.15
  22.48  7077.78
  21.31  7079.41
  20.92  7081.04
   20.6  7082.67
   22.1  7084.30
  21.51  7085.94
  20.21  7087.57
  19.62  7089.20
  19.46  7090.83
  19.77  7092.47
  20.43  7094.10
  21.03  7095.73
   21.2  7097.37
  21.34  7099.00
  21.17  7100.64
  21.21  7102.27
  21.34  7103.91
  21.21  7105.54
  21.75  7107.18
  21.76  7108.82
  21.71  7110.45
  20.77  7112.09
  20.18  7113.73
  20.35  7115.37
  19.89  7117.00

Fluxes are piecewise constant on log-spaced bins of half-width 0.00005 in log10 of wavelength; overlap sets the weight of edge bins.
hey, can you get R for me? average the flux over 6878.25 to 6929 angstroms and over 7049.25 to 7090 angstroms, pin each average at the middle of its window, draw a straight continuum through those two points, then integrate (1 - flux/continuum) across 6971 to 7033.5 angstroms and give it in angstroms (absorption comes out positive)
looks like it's -0.8 angstroms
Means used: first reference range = 22.5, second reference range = 21.8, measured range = 22.4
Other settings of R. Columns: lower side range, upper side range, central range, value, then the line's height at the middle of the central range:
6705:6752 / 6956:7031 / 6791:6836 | 0.9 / 22.6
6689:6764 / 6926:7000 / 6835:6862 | 0.7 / 22.7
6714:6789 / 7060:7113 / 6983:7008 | -1.0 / 21.7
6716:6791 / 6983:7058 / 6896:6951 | 0.1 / 22.5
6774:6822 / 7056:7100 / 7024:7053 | -1.9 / 21.5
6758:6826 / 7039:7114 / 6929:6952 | -0.9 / 22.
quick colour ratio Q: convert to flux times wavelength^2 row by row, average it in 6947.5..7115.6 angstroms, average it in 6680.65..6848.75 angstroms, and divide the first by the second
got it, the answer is 1.06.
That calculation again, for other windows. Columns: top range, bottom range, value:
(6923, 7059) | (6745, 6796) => 1.08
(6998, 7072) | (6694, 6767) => 1.08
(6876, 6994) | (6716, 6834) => 1.06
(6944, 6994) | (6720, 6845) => 1.08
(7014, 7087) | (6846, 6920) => 1.03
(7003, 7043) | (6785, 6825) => 1.08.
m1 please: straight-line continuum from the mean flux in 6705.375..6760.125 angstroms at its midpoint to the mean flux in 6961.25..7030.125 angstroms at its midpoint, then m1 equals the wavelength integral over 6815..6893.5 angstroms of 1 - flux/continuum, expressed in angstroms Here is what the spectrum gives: 0.37 angstroms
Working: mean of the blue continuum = 22.5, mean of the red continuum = 22.6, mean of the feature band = 22.4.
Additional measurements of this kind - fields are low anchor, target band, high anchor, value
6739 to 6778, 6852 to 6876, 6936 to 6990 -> 0.1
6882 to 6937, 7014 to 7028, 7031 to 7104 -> 0.3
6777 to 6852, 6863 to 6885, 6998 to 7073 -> -0.3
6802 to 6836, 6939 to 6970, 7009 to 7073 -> -0.9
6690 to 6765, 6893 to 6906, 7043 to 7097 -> 0.1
